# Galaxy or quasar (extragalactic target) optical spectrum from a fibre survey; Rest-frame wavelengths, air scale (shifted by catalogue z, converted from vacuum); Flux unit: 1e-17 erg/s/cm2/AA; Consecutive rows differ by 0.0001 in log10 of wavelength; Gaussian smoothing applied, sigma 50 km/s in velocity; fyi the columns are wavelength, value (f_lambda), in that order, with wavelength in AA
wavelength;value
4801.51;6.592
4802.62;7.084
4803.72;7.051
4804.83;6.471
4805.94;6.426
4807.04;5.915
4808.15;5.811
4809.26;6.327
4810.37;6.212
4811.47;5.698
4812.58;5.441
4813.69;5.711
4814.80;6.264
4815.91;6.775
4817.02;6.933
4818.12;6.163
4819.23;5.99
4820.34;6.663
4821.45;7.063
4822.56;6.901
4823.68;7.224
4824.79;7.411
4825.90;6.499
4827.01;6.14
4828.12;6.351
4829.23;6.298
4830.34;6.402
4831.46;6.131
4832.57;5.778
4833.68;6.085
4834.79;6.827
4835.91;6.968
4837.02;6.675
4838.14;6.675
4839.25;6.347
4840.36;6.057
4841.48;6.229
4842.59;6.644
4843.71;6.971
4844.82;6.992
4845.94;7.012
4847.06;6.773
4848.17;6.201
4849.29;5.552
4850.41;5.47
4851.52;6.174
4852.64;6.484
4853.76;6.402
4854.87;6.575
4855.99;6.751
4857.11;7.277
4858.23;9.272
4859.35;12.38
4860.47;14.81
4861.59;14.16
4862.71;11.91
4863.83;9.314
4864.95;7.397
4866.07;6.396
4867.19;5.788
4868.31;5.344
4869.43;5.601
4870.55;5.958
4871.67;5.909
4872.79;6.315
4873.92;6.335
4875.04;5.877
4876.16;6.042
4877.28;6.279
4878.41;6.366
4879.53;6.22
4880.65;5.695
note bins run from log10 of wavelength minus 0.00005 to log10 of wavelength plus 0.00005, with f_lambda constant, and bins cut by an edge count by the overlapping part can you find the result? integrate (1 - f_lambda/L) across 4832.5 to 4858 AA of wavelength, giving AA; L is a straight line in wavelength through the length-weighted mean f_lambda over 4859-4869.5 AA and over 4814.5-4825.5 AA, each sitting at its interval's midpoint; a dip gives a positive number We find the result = 5.3 AA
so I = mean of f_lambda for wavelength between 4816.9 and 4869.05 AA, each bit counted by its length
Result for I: 7.19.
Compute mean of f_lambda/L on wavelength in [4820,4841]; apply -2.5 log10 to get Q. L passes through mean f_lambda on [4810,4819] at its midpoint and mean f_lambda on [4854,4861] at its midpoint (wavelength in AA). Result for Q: 0.12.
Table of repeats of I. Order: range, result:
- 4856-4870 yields 9.04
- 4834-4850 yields 6.55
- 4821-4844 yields 6.55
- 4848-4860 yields 7.23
